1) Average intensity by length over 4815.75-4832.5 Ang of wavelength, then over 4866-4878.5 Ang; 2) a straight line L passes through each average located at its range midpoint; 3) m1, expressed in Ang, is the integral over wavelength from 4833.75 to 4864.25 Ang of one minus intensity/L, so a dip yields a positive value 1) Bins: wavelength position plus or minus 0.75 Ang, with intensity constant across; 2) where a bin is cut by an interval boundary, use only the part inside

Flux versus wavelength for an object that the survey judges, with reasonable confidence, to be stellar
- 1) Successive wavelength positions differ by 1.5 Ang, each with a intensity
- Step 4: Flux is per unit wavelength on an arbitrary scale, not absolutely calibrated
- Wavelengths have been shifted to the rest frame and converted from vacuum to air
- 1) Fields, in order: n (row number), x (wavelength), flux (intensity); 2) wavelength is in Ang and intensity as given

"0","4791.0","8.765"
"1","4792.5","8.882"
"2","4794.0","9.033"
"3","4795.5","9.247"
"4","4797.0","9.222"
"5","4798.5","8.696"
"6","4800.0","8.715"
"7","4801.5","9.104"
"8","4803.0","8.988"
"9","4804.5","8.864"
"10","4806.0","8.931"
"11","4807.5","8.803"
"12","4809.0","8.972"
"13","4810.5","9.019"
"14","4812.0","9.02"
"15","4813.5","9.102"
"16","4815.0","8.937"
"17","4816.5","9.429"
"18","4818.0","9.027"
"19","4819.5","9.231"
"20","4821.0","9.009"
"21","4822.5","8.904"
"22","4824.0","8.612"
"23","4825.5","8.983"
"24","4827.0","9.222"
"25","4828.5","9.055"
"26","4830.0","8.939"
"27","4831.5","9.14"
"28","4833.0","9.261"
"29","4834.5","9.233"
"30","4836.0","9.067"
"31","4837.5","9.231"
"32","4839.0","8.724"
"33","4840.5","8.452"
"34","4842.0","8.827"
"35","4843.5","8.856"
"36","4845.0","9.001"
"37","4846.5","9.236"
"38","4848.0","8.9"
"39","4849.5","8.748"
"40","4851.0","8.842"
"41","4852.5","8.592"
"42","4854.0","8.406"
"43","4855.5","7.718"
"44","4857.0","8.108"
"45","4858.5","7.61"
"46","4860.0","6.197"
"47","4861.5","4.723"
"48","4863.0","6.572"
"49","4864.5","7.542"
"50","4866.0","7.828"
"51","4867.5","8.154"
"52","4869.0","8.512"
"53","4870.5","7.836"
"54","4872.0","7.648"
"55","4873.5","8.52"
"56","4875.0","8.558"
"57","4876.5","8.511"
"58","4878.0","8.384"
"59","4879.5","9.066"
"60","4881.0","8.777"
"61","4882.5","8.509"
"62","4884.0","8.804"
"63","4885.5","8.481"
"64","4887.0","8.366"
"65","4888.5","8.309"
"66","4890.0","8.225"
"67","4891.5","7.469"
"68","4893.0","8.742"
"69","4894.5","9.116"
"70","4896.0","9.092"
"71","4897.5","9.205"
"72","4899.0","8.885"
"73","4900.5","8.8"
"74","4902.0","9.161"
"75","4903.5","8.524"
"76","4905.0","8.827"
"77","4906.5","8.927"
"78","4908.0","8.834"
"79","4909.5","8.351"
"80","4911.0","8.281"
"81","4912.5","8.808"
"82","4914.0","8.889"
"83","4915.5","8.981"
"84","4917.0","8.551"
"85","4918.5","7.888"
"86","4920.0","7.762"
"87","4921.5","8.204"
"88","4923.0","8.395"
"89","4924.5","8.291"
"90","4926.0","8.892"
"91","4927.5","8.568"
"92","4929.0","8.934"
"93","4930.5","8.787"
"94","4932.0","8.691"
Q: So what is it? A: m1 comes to 1.4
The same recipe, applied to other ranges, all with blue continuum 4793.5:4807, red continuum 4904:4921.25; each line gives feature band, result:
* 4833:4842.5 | -0.1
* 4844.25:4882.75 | 2.8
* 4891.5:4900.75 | -0.3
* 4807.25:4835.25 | -0.5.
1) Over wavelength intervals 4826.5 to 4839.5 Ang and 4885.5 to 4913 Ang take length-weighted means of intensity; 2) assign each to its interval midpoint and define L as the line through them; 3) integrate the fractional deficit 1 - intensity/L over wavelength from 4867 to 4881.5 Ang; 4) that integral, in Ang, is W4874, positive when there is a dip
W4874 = 0.7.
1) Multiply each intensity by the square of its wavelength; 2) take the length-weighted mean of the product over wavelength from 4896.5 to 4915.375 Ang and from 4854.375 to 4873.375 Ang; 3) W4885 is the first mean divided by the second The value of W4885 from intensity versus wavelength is 1.21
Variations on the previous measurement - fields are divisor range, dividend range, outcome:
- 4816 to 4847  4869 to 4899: 0.97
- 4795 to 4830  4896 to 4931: 1.00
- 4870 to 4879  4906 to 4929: 1.05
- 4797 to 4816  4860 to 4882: 0.90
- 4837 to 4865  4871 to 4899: 1.07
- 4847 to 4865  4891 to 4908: 1.17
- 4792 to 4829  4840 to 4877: 0.91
